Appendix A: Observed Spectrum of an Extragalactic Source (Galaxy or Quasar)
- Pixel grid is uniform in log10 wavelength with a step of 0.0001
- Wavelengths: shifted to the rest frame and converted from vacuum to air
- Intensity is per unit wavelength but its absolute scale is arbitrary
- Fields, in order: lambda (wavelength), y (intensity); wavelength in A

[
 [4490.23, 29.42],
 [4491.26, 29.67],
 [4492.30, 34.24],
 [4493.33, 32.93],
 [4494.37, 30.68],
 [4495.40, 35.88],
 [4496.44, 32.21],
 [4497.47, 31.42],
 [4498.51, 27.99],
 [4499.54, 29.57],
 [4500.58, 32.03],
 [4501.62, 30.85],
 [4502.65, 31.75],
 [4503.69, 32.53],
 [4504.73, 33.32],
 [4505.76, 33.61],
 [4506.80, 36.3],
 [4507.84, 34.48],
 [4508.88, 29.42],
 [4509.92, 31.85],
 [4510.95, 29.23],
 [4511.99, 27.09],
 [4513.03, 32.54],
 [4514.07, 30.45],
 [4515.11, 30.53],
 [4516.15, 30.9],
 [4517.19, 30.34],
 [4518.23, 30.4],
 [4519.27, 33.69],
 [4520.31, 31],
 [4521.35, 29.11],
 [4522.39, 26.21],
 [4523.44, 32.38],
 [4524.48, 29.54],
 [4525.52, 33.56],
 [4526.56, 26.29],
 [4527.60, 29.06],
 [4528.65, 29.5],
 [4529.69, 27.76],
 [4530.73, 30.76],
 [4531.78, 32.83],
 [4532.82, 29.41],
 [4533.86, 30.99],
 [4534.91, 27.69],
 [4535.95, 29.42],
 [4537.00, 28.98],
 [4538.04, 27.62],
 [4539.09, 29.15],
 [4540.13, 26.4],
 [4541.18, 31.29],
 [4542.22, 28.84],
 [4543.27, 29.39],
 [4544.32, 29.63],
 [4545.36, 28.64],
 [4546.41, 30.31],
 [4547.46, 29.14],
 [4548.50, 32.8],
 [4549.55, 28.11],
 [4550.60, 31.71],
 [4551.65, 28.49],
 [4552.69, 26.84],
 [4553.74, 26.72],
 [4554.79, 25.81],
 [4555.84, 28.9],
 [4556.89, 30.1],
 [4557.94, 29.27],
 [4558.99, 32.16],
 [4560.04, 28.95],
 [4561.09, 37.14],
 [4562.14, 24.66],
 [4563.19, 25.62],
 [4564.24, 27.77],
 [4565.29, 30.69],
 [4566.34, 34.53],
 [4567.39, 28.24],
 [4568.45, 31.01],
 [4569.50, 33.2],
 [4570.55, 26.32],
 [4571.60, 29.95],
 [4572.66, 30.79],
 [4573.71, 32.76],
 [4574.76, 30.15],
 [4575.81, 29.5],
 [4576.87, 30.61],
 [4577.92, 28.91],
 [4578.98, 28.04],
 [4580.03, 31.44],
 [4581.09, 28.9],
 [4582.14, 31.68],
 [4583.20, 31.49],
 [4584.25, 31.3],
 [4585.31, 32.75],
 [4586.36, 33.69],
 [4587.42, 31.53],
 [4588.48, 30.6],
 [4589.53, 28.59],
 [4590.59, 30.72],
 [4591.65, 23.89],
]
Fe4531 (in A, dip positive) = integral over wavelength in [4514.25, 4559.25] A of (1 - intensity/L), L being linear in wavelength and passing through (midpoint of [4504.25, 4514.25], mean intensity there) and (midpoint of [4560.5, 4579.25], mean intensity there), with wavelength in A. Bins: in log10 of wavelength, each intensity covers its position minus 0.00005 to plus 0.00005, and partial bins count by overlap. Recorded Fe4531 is 2.1 A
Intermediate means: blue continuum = 31.9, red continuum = 30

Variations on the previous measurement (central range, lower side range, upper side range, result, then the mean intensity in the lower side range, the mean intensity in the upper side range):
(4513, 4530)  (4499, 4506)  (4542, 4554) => 0.4 A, 31.9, 29.3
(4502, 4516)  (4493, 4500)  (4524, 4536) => -0.4 A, 31.5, 29.8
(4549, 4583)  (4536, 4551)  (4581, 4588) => 1.1 A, 29.4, 31.8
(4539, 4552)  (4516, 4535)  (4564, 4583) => 0.3 A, 30.1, 30.3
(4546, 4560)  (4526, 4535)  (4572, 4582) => 0.3 A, 29.5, 30.2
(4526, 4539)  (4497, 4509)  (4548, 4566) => 0.5 A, 32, 29.2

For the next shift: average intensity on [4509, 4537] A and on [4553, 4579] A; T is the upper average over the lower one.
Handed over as 1.0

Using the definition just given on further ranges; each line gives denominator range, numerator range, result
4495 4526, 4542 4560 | 0.93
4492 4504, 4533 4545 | 0.91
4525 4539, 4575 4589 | 1.04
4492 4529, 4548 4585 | 0.96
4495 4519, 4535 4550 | 0.93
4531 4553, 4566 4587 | 1.04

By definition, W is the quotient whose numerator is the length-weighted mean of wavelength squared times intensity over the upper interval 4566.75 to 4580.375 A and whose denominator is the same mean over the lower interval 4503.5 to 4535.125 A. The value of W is 1.0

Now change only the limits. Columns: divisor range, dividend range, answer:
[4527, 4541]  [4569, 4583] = 1.05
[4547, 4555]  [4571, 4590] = 1.08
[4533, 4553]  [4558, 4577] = 1.04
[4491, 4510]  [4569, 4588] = 0.99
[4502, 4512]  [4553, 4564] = 0.92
